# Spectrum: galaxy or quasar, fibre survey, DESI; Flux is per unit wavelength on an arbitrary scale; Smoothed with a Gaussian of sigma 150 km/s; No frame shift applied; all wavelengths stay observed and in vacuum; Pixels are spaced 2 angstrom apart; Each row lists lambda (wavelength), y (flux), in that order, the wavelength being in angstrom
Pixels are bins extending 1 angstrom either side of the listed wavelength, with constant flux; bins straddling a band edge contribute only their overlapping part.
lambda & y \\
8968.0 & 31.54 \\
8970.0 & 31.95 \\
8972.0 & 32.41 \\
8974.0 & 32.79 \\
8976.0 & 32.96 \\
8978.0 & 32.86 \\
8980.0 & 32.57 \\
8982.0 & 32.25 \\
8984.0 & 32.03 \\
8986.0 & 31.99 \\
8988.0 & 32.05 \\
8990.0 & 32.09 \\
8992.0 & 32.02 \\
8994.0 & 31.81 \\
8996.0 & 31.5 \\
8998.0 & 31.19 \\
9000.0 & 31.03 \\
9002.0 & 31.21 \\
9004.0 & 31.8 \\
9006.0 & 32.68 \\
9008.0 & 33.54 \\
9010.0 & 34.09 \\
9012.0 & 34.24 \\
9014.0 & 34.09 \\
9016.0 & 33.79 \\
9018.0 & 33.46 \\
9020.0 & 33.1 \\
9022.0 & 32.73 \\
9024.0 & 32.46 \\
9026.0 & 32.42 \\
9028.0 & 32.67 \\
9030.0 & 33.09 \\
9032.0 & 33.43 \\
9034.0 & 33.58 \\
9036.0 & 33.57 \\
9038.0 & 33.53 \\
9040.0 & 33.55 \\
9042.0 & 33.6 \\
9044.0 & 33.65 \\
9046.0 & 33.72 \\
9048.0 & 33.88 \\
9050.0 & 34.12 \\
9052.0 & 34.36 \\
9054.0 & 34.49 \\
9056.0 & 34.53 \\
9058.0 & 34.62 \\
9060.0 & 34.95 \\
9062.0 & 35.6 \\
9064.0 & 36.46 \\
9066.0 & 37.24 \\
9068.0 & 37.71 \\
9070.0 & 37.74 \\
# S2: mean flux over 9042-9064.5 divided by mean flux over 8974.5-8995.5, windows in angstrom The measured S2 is 1.1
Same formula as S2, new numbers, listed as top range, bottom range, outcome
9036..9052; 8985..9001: 1.06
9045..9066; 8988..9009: 1.09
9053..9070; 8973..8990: 1.10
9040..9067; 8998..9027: 1.06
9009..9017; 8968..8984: 1.05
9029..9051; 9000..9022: 1.02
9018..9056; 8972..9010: 1.04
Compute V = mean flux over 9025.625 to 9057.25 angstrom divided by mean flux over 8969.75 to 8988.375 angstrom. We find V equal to 1.0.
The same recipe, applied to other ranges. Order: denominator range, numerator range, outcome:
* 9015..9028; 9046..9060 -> 1.04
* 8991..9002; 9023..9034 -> 1.04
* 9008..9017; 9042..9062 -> 1.01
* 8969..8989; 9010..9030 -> 1.03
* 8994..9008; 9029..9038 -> 1.05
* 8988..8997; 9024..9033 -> 1.03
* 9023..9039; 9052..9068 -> 1.07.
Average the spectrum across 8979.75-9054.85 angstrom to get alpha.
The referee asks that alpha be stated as 32.9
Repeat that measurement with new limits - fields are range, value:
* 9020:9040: 33.1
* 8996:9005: 31.3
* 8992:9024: 32.7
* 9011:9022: 33.6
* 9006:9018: 33.8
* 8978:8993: 32.2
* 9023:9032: 32.7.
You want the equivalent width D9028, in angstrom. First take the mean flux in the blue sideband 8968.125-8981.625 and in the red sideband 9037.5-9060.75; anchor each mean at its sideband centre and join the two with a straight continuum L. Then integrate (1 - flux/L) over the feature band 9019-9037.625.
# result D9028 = 0.3 angstrom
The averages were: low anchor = 32.5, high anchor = 34.1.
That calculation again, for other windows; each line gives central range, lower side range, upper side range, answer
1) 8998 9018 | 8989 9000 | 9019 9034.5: -0.4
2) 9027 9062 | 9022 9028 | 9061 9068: 0.6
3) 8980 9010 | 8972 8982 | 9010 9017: 1.2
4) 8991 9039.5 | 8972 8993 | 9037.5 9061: 0.6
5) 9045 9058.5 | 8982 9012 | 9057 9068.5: 0.4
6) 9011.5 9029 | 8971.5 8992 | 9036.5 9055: 0.0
